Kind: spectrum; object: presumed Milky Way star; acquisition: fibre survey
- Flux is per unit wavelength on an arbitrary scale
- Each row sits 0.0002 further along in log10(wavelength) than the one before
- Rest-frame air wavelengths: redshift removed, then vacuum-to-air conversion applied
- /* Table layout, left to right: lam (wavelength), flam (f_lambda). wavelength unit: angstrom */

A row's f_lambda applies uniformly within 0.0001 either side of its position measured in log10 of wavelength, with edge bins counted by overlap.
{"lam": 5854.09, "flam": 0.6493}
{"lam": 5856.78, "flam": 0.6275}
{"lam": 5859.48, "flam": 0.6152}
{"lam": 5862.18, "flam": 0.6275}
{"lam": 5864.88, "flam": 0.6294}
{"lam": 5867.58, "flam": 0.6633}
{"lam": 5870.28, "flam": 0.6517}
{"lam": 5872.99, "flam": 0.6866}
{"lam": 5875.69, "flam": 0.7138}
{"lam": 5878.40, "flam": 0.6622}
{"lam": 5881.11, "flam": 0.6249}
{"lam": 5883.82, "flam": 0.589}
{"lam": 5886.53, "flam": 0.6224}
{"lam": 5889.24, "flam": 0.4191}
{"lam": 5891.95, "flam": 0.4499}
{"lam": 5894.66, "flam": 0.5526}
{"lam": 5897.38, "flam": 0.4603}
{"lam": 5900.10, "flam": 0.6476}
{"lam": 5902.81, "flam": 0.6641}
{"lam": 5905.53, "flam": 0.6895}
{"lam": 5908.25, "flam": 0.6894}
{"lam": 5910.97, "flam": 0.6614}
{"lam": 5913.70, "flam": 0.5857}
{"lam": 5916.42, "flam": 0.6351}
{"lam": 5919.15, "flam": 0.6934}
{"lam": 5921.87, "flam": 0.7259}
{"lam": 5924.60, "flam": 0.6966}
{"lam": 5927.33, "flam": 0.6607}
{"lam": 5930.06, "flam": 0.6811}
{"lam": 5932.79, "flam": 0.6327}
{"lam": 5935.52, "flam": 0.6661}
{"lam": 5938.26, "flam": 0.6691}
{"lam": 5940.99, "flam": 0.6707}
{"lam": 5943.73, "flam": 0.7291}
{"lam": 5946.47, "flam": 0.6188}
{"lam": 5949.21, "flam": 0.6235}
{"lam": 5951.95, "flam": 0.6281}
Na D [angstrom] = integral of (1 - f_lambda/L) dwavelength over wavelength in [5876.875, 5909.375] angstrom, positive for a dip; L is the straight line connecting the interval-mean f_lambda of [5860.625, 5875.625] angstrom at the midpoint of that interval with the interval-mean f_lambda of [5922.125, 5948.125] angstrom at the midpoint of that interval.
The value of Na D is 3.6 angstrom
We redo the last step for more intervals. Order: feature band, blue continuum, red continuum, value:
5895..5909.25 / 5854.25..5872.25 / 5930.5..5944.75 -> 0.72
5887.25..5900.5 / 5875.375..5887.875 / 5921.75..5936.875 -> 2.97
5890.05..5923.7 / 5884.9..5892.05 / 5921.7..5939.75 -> -2.14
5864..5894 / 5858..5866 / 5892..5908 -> 0.18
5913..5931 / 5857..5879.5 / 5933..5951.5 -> -0.36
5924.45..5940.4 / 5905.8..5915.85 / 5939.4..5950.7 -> -0.23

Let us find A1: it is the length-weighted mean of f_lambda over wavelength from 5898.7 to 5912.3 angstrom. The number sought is 0.67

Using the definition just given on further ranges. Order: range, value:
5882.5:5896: 0.527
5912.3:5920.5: 0.637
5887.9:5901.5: 0.507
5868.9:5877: 0.684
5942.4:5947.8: 0.674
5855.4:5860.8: 0.622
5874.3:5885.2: 0.647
